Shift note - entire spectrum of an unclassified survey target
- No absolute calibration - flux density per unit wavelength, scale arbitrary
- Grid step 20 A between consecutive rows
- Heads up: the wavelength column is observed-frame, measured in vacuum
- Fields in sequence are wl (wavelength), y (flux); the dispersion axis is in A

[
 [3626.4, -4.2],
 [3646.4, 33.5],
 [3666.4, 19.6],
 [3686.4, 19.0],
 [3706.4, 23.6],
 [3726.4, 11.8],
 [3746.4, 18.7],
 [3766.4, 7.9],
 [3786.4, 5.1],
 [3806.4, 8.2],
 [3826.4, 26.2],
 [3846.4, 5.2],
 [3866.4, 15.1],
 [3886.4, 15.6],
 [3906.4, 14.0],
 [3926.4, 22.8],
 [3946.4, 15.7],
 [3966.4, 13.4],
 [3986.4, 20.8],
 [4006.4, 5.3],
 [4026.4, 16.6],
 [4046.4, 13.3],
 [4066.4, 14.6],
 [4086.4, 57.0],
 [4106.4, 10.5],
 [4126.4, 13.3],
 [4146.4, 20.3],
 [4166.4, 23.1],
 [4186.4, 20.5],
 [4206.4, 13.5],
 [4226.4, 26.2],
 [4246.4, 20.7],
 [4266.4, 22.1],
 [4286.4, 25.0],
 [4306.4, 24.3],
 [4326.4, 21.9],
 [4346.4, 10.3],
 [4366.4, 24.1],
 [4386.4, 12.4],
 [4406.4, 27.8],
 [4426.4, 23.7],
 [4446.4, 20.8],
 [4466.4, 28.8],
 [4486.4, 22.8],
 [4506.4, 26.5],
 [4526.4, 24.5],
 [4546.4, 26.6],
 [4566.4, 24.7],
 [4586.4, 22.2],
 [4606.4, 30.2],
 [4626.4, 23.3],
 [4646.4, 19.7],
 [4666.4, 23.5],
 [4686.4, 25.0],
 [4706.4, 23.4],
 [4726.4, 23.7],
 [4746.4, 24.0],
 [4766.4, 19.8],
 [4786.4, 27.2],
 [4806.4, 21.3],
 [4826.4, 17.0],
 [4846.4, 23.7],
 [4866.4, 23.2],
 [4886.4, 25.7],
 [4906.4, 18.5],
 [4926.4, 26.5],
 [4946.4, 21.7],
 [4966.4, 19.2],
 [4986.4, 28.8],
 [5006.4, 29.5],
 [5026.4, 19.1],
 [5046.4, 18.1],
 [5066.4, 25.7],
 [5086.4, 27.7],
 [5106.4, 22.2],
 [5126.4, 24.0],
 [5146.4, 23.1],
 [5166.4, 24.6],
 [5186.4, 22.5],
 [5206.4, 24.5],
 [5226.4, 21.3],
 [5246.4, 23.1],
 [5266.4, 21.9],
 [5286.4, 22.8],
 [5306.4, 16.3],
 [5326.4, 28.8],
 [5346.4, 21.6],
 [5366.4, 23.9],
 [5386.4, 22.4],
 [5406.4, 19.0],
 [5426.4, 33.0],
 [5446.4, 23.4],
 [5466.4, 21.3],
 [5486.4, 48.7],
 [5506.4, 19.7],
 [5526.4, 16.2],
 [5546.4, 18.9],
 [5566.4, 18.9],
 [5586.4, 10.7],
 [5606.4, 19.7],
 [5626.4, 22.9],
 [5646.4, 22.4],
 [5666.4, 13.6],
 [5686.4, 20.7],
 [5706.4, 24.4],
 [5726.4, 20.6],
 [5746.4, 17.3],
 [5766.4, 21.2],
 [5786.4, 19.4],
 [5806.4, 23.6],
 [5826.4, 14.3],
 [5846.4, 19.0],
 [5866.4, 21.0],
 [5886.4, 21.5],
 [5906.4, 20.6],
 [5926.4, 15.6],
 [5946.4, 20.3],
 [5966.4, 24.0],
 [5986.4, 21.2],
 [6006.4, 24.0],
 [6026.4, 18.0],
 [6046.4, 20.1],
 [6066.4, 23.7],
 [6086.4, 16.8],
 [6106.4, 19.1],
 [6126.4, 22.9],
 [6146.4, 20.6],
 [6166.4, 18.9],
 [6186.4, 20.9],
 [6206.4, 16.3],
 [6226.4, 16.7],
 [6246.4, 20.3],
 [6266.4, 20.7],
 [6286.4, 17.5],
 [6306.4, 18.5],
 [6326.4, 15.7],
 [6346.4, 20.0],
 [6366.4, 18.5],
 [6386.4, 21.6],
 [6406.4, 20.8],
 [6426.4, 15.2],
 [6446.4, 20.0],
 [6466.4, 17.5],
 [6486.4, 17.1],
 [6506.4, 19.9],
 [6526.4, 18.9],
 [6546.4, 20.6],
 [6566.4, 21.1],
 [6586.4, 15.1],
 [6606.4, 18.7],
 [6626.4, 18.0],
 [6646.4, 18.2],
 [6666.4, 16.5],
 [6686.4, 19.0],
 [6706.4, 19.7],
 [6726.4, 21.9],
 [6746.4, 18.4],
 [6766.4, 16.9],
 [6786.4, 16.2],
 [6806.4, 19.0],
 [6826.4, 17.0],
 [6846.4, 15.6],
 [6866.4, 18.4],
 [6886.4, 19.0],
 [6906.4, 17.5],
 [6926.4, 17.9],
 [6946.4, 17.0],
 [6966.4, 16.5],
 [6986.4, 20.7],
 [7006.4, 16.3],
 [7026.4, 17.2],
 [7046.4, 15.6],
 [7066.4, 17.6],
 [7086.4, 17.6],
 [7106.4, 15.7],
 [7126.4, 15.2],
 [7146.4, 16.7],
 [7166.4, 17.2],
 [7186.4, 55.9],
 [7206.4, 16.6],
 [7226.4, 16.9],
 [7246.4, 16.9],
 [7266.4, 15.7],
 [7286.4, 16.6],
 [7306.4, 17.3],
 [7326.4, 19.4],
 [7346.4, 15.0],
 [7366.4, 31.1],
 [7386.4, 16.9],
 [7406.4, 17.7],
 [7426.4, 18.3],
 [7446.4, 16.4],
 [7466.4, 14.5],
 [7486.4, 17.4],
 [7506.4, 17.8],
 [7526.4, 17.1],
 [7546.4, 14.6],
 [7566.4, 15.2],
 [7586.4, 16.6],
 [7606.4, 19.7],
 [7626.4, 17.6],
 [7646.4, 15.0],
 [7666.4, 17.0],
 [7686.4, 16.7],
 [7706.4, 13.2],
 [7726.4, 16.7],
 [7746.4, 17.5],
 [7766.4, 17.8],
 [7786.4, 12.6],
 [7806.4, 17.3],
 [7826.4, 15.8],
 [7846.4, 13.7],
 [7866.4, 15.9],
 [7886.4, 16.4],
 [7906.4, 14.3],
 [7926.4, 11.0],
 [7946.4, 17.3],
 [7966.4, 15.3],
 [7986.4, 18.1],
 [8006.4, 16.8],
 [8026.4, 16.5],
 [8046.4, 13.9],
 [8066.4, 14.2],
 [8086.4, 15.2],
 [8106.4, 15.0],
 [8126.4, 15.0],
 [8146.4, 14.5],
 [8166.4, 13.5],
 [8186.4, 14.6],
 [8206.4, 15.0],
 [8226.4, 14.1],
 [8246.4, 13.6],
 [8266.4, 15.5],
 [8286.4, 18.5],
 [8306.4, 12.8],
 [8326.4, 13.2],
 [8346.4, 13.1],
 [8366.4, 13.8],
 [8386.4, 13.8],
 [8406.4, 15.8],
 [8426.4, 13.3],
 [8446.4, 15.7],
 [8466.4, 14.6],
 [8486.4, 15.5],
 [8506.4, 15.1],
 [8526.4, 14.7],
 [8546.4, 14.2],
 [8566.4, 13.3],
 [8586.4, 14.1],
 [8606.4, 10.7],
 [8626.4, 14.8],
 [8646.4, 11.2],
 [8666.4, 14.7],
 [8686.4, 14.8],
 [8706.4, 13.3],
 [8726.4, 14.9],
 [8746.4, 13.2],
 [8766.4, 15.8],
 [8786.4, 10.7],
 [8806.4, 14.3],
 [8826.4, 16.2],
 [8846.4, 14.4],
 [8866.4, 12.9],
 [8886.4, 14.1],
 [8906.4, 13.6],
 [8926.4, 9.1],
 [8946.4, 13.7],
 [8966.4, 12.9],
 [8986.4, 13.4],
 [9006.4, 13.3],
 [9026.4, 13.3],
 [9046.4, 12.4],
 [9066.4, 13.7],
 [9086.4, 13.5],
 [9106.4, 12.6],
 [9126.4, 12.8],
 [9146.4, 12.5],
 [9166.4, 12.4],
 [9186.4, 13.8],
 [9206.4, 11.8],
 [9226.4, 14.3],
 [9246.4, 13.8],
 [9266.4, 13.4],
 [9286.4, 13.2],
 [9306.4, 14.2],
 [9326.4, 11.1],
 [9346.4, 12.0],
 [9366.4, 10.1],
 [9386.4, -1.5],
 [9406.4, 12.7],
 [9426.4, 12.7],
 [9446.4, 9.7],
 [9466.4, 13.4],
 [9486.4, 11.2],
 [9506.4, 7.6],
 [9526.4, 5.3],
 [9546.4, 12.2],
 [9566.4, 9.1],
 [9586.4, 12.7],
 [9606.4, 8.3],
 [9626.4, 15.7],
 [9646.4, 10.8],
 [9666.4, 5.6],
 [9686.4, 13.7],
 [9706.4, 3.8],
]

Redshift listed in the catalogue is 0.095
